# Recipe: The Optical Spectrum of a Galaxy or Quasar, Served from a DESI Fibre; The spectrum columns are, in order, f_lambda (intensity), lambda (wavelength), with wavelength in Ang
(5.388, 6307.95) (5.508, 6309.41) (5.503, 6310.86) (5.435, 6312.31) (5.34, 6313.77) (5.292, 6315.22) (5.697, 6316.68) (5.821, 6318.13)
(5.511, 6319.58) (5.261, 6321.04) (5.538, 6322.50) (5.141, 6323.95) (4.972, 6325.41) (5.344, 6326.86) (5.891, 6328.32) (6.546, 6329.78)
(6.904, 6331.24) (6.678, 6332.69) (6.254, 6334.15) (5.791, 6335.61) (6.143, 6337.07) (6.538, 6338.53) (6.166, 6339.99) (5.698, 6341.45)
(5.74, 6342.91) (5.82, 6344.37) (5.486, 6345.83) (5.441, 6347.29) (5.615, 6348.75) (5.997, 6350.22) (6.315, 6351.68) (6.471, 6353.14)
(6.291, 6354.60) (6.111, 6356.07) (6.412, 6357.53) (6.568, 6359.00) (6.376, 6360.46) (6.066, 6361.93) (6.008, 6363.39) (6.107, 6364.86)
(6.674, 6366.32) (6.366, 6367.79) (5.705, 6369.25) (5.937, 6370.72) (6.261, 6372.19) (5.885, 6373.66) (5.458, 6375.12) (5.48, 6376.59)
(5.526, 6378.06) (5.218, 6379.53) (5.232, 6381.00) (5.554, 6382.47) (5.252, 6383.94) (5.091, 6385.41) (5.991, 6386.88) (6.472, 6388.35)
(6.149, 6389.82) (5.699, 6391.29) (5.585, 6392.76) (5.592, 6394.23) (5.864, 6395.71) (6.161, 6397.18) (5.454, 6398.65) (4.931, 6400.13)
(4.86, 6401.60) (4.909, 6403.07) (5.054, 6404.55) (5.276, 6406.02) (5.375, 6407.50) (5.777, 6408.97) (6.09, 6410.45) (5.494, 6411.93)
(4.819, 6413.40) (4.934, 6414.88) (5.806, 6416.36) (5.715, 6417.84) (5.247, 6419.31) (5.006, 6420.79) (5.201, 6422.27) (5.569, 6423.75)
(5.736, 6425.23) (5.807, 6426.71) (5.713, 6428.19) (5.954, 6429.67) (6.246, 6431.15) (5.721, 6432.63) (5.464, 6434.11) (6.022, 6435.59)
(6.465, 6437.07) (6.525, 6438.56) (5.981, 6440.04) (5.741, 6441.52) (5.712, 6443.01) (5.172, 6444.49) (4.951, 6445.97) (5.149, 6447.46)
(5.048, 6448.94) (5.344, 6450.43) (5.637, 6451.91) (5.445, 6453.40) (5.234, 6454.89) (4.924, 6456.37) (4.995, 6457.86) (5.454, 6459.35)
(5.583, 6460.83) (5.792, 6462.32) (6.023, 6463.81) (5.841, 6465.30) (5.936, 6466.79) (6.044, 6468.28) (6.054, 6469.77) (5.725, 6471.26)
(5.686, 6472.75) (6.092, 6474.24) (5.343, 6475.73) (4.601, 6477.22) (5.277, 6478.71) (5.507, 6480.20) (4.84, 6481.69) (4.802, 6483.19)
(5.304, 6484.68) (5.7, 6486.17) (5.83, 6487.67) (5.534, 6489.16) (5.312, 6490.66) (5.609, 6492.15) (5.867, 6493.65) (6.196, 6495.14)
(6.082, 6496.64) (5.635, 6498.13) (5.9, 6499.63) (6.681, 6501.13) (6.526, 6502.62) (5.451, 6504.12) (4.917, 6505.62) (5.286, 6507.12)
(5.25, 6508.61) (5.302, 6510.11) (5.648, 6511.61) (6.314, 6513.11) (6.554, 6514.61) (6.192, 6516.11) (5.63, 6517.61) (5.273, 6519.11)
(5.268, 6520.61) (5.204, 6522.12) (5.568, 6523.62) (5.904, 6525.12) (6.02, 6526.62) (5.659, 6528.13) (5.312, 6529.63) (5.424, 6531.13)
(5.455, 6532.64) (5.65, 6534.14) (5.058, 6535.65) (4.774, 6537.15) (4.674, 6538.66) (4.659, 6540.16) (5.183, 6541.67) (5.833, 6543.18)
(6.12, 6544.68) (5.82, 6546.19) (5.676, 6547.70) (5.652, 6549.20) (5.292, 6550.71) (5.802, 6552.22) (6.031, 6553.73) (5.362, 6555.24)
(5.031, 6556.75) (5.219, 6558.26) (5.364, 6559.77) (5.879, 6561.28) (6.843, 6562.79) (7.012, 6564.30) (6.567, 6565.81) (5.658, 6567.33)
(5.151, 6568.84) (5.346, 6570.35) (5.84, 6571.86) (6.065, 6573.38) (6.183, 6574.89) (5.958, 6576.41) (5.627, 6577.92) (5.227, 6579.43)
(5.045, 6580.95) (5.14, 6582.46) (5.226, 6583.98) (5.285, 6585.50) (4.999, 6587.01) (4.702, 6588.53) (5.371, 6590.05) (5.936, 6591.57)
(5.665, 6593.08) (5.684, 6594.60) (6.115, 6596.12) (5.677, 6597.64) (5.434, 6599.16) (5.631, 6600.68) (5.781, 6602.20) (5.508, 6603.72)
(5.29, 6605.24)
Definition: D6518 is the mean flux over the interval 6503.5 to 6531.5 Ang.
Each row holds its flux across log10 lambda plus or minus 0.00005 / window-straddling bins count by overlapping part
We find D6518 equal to 5.59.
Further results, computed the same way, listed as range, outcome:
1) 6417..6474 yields 5.63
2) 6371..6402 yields 5.62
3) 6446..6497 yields 5.51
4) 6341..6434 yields 5.72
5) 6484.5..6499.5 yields 5.73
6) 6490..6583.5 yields 5.65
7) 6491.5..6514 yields 5.78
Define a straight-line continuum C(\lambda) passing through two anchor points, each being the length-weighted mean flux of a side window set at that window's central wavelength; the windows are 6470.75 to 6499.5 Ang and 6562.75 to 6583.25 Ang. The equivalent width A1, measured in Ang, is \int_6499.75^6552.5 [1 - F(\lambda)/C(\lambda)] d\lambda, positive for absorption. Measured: 0.7 Ang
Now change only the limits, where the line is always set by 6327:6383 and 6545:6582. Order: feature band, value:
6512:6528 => 0.0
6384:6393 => 0.3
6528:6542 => 1.5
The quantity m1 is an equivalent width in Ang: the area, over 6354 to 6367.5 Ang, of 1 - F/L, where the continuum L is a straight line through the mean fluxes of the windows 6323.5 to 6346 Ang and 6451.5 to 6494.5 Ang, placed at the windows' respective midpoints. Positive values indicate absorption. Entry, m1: -0.94 Ang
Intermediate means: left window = 5.97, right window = 5.52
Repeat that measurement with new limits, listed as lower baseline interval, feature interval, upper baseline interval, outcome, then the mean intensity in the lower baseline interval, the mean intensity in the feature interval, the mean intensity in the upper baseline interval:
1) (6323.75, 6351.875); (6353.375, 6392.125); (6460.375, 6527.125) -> -0.3 Ang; 5.93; 5.92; 5.67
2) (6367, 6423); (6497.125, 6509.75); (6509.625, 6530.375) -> 0.0 Ang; 5.54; 5.7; 5.71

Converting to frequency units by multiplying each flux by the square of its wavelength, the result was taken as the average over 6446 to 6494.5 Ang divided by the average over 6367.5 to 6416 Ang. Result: 1.01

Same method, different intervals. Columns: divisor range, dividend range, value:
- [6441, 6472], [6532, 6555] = 1.01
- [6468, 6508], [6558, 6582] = 1.06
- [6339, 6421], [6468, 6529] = 1.02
